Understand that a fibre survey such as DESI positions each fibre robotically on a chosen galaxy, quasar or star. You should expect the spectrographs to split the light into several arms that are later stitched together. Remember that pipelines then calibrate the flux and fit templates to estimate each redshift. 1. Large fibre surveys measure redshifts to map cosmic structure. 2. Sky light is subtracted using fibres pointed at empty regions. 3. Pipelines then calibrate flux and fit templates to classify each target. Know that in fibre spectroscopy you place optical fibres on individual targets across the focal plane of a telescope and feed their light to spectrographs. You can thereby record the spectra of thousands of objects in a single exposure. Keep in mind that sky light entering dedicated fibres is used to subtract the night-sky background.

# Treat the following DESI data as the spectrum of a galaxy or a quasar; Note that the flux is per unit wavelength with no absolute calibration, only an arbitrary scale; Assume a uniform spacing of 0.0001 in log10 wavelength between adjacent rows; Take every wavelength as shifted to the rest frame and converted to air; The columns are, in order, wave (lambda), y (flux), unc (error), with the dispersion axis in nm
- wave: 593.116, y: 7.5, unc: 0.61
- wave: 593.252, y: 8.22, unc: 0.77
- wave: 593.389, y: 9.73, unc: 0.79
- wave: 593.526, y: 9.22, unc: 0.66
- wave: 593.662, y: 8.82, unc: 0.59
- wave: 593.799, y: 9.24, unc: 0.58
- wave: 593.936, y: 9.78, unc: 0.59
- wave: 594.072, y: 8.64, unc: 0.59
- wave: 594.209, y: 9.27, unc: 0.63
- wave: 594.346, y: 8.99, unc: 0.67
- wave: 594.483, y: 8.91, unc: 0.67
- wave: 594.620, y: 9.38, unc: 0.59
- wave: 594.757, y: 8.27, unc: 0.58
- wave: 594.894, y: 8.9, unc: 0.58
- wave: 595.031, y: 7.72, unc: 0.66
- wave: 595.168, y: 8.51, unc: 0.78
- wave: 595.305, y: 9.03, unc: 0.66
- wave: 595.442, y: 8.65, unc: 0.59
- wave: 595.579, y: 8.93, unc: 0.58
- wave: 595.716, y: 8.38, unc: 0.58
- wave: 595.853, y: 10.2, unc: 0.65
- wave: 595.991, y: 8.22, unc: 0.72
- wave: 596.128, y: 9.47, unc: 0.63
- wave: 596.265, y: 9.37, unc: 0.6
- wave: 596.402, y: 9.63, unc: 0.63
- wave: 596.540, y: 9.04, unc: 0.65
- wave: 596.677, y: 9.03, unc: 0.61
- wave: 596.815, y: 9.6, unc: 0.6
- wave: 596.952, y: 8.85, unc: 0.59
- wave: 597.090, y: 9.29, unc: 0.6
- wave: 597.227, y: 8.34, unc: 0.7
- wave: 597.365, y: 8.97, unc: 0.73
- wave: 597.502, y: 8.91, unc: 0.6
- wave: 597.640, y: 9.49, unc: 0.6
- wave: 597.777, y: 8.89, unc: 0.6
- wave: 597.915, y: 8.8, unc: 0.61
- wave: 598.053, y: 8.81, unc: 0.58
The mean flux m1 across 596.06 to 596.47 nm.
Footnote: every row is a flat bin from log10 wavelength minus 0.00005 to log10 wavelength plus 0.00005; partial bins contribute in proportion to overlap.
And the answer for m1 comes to 9.5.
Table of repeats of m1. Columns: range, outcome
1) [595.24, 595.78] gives 8.75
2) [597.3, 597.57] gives 8.96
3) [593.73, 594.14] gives 9.23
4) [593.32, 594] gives 9.35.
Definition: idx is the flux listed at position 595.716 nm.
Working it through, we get 8.38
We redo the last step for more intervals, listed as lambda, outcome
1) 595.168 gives 8.51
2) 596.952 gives 8.85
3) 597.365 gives 8.97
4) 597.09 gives 9.29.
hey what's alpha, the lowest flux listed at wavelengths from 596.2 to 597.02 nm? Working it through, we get 8.85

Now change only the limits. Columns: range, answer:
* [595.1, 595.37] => 8.51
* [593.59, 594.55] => 8.64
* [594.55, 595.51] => 7.72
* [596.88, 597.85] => 8.34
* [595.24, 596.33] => 8.22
